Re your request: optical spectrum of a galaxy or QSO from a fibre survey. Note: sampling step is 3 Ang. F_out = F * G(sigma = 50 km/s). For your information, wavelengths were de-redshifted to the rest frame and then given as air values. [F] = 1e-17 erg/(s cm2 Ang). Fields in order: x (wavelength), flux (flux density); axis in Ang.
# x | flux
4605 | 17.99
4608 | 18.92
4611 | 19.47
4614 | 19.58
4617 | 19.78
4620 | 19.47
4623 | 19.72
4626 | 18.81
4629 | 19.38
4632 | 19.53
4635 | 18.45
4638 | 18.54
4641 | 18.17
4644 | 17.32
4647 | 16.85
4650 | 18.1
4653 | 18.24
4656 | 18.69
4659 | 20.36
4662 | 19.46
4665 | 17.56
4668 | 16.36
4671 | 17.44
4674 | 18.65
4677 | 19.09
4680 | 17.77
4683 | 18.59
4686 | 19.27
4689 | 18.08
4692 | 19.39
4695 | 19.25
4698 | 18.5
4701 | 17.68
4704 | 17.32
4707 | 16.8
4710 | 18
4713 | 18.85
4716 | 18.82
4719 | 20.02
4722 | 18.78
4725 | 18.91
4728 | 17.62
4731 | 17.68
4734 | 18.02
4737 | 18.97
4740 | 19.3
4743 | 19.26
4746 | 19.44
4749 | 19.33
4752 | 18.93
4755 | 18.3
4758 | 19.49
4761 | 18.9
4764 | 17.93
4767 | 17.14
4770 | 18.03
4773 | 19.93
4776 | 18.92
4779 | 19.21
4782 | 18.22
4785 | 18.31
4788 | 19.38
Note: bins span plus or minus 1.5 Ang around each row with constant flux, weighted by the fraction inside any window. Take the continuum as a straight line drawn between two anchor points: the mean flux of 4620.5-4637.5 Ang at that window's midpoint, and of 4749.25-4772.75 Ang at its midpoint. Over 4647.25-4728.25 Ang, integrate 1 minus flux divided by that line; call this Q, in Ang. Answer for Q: 2.0 Ang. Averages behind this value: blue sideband 19.2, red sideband 18.5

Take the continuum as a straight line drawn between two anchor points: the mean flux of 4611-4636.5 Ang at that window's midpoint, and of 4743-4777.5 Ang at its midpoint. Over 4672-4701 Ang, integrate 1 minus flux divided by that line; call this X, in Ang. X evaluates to 0.7 Ang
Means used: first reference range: 19.3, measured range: 18.7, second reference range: 18.8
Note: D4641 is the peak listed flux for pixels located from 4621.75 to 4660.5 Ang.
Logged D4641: 20.36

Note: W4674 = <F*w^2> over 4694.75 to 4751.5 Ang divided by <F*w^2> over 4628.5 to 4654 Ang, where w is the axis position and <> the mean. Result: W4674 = 1.1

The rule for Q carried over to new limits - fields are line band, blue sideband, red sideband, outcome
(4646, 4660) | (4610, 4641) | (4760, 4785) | 0.5 Ang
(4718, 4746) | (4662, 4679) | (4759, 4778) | -0.7 Ang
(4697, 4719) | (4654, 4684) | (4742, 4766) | 0.6 Ang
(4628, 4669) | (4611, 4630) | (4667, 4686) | 0.9 Ang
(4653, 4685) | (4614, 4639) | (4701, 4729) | 0.7 Ang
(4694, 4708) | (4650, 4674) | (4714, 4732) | 0.5 Ang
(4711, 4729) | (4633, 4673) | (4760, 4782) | -0.5 Ang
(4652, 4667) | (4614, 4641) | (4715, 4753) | 0.2 Ang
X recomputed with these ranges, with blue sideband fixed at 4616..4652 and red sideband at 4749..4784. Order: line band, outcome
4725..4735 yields 0.4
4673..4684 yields 0.1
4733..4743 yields -0.1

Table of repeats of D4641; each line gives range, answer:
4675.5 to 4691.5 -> 19.27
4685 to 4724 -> 20.02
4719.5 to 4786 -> 19.93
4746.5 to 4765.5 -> 19.49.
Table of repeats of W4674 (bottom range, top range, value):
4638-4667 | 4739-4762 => 1.09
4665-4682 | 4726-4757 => 1.08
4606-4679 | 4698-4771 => 1.03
